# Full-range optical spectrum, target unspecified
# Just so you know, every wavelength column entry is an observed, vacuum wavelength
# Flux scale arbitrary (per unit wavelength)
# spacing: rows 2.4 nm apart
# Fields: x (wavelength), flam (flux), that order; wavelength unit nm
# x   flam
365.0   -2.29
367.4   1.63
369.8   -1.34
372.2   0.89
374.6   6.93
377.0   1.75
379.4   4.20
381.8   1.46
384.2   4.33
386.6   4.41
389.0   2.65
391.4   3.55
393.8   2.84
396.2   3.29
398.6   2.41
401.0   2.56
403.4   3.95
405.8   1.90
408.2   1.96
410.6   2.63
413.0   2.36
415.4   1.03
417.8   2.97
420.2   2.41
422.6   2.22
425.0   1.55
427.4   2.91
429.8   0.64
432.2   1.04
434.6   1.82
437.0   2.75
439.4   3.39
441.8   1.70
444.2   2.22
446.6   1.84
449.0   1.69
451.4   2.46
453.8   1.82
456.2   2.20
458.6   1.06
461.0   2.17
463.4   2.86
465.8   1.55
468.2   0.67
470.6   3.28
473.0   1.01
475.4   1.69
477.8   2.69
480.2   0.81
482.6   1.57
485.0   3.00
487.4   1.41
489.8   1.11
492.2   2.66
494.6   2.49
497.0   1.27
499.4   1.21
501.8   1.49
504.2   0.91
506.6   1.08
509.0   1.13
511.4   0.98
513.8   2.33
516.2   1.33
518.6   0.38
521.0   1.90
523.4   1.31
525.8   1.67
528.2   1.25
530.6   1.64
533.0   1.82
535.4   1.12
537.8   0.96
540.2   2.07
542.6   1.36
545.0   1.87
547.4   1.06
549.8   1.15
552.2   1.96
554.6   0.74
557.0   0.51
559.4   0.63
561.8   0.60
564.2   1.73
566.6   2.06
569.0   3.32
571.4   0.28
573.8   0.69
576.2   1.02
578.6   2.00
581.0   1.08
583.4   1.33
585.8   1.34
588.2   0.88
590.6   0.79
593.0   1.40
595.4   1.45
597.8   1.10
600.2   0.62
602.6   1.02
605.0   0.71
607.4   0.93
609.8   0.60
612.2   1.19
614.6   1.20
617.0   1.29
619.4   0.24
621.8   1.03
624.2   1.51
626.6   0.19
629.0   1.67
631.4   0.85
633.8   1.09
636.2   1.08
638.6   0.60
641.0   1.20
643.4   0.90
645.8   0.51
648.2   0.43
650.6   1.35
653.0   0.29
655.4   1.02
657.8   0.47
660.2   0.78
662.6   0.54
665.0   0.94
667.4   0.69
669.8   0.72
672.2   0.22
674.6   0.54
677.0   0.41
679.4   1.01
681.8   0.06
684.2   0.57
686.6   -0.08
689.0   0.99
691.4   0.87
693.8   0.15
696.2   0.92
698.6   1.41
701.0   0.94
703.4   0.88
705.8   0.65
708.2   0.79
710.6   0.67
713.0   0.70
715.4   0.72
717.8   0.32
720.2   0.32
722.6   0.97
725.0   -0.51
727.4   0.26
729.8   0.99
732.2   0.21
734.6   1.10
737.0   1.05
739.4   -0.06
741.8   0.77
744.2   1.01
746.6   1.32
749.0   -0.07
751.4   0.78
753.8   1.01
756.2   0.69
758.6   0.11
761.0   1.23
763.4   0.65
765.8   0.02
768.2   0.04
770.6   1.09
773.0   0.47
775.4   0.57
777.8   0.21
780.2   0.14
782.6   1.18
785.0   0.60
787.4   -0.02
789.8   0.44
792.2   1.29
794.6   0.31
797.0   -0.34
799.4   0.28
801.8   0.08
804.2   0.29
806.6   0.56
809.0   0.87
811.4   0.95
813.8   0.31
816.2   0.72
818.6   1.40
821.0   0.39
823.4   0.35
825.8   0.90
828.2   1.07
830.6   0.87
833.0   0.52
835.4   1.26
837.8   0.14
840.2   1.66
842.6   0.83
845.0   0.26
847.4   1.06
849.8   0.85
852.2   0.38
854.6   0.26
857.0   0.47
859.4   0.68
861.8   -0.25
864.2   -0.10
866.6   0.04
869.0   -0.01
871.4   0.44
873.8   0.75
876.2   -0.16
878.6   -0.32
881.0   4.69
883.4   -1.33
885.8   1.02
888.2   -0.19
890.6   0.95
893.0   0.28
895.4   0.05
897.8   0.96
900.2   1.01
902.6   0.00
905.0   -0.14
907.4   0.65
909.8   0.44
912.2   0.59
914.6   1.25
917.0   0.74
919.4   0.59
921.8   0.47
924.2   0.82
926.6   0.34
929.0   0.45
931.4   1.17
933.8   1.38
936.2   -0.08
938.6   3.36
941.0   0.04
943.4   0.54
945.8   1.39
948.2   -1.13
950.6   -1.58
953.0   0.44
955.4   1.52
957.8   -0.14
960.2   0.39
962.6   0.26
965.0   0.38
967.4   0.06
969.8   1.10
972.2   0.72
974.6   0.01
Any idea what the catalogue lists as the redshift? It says 1.36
